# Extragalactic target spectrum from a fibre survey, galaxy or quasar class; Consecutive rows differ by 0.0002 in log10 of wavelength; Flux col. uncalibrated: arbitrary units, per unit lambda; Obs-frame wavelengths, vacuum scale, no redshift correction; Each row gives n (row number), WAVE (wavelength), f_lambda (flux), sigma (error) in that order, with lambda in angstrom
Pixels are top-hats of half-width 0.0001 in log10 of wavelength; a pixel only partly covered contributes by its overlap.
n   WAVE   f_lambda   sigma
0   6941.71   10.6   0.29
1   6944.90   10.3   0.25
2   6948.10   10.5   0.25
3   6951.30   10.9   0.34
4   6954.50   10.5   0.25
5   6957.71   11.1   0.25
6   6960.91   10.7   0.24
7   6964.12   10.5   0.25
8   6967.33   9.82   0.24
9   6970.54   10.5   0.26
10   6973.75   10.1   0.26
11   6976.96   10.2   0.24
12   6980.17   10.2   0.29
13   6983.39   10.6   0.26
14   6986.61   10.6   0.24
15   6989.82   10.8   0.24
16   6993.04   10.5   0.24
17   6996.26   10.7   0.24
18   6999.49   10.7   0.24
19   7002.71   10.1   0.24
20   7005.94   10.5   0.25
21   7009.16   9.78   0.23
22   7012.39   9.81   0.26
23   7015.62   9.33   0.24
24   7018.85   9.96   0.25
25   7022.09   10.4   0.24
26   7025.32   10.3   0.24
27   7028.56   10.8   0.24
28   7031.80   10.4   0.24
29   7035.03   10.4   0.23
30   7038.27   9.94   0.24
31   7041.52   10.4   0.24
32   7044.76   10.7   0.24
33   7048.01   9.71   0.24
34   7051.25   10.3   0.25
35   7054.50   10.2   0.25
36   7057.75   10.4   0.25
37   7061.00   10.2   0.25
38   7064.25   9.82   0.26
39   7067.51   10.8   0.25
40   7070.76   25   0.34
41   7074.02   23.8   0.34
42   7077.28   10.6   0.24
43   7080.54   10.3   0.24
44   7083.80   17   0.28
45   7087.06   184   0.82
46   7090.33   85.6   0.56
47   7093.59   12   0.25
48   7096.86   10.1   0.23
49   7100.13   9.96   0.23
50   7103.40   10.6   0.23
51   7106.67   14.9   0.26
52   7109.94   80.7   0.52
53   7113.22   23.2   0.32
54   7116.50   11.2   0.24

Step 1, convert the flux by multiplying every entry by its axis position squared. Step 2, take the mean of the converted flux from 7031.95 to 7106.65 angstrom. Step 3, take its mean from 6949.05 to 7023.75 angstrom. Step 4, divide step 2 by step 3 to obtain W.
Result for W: 2.3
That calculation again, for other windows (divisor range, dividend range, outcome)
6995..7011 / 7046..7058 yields 0.99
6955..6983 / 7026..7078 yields 1.19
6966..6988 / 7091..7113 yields 2.60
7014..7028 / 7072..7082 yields 1.55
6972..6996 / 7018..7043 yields 1.00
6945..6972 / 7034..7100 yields 2.39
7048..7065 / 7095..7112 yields 2.50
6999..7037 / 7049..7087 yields 2.04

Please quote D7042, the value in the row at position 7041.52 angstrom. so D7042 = 10.4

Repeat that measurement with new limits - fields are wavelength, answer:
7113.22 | 23.2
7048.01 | 9.71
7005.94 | 10.5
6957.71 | 11.1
